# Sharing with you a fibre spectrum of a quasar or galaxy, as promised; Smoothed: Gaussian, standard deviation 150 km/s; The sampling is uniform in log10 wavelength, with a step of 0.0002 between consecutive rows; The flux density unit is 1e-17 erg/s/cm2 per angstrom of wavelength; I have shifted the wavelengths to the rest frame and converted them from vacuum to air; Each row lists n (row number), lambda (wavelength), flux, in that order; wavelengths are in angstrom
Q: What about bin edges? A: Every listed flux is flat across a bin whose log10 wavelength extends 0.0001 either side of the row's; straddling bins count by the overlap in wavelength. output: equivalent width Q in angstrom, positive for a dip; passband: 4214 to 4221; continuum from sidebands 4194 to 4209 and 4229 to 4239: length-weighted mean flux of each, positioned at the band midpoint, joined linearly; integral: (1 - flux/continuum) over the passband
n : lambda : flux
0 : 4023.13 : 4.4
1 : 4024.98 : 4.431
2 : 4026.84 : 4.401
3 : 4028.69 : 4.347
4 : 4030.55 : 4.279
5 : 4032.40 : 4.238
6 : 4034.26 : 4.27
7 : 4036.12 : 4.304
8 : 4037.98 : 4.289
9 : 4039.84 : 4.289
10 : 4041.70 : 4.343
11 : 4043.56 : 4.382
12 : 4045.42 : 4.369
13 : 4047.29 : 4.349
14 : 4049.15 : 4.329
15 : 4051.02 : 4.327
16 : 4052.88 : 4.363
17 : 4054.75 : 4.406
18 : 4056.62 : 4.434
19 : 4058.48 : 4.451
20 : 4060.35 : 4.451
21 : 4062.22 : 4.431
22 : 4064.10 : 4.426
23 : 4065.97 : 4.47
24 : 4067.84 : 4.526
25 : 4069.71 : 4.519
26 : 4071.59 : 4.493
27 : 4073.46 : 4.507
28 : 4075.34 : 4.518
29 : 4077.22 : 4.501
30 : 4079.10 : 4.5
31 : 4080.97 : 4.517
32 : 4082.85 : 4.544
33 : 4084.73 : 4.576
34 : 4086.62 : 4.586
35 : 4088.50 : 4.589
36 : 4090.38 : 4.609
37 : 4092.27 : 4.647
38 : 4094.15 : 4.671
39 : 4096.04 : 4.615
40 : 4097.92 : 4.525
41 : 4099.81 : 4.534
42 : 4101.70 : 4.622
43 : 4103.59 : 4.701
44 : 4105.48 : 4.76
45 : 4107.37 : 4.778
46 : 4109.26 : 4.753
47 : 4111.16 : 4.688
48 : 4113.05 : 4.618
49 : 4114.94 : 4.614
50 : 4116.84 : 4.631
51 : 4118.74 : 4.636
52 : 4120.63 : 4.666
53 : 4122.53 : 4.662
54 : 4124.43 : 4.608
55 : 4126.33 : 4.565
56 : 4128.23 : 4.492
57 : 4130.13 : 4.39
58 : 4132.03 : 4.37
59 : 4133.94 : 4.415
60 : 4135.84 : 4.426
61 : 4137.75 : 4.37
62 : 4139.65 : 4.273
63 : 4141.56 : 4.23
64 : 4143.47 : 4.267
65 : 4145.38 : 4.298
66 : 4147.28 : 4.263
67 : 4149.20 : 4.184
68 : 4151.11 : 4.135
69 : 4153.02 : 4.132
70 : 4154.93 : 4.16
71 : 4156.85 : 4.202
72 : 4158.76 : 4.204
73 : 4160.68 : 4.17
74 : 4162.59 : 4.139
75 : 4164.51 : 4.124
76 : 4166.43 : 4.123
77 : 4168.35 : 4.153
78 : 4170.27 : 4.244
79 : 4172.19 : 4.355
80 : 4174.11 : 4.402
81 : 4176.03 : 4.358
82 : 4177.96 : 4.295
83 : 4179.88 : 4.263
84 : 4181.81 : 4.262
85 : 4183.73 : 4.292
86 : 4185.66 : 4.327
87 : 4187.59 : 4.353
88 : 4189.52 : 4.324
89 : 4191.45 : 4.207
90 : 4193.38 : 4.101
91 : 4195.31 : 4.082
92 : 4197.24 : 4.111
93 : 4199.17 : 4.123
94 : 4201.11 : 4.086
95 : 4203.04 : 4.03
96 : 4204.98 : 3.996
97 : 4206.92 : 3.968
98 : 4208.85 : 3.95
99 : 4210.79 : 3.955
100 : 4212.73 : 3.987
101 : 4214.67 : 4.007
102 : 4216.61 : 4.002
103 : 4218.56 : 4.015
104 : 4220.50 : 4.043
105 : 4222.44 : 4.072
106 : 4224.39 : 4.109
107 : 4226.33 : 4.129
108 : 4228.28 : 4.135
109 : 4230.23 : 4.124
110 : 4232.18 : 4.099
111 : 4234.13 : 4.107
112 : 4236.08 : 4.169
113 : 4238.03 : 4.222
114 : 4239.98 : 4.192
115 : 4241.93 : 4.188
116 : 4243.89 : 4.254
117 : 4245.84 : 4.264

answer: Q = 0.1 angstrom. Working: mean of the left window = 4.05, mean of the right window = 4.14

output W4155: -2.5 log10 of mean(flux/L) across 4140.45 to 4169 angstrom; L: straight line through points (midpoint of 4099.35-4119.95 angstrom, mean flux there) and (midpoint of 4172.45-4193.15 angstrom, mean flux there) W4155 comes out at 0.06 mag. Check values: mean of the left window 4.67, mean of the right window 4.3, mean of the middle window 4.19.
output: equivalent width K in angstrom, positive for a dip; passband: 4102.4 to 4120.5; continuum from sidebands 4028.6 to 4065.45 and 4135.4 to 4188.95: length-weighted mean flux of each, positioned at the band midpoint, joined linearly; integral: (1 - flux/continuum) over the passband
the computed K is -1.64 angstrom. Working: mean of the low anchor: 4.36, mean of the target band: 4.69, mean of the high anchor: 4.25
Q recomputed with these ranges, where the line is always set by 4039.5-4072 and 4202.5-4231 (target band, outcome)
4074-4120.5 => -3.3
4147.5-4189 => -0.9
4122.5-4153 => -1.0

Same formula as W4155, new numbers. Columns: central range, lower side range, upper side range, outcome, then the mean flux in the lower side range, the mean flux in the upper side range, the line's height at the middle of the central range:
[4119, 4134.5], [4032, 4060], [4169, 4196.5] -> -0.06 mag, 4.35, 4.27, 4.3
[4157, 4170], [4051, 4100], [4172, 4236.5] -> 0.02 mag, 4.51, 4.14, 4.26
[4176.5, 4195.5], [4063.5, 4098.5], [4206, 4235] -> -0.02 mag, 4.55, 4.05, 4.17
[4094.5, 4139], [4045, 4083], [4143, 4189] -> -0.06 mag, 4.45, 4.24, 4.34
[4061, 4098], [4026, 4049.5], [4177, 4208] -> -0.06 mag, 4.32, 4.18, 4.28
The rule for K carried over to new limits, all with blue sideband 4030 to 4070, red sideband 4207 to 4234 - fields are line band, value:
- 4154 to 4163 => 0.0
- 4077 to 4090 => -0.7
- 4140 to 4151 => -0.1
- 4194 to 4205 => 0.0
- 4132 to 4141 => -0.3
